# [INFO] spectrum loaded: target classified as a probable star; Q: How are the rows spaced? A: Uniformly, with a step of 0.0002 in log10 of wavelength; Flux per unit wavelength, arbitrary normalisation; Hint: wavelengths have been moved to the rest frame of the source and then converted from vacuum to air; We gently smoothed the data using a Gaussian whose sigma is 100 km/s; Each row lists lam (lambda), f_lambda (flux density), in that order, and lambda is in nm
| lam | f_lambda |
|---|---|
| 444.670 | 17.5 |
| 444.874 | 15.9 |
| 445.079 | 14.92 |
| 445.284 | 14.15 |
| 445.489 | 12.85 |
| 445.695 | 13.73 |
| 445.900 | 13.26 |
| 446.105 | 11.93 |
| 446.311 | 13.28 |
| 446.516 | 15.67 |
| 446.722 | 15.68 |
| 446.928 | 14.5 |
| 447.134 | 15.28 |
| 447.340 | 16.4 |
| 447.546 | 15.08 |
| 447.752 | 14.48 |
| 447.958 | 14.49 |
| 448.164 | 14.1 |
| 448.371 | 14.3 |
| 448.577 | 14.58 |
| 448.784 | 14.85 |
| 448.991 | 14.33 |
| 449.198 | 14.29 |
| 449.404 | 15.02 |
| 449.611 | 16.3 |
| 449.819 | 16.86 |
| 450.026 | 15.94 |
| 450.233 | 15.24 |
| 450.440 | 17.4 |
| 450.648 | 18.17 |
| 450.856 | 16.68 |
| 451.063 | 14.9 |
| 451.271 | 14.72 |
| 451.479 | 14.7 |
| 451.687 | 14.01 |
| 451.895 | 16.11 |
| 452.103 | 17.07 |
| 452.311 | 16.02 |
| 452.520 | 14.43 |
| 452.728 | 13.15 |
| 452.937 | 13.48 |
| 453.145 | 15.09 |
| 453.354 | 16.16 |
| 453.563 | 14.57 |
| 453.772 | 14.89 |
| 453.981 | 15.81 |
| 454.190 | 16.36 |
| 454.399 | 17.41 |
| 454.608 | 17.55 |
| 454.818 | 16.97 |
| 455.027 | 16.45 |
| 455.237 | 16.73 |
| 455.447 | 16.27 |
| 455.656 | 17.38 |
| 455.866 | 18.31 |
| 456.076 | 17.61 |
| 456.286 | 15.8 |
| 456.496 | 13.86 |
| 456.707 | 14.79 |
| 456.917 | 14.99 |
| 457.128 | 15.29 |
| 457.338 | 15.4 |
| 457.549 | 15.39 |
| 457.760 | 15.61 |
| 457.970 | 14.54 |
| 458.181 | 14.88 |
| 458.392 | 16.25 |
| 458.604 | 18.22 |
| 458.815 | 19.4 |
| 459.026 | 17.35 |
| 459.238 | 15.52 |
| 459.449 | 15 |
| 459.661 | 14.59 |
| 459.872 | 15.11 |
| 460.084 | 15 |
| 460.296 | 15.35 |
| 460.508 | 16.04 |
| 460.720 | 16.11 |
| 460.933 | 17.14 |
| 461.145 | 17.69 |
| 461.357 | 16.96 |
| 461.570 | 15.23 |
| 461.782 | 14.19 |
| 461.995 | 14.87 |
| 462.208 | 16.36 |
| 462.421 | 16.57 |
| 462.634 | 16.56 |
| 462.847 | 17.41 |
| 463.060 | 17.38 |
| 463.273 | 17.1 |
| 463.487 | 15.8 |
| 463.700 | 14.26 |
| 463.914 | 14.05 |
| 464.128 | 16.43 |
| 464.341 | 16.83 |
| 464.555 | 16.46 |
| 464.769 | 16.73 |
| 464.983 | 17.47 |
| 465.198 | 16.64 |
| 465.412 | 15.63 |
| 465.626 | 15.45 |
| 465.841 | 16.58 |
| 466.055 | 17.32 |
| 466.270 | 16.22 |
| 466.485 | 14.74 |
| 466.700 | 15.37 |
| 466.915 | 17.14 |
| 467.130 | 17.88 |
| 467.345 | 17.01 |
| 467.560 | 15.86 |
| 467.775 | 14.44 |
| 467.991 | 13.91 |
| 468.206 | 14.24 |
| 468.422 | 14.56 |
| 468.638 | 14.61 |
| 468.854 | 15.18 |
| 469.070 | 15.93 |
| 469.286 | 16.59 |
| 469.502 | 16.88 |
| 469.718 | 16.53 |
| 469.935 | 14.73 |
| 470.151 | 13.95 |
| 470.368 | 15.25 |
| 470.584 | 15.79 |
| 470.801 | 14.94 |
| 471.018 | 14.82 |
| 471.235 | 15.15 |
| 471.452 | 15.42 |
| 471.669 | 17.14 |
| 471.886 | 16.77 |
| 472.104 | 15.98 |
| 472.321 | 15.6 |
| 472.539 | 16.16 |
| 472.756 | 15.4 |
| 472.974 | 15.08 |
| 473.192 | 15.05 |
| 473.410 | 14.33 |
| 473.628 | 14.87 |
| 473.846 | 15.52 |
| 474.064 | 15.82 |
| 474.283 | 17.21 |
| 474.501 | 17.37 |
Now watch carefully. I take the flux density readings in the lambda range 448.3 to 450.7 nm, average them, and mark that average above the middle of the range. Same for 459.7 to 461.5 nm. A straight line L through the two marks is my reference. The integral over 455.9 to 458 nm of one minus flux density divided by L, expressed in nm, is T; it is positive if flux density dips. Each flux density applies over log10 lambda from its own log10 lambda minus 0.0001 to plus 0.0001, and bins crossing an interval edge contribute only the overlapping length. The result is 0.06 nm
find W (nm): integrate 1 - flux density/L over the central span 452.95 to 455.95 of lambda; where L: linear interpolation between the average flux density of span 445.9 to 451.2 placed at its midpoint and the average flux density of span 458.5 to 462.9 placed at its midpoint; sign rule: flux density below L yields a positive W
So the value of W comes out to -0.13 nm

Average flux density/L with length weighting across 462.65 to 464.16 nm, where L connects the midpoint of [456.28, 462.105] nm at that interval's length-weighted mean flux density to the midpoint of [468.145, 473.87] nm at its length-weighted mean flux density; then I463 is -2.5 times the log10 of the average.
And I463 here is -0.03 mag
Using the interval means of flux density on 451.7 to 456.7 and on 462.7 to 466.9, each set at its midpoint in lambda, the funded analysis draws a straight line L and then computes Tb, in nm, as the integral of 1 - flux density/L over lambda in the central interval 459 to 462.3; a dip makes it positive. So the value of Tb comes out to 0.07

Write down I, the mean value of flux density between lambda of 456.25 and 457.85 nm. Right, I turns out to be 15.1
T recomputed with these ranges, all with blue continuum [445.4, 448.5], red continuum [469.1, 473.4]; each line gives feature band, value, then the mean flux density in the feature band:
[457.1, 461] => -0.24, 15.9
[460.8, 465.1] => -0.31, 16.3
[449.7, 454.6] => -0.35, 15.7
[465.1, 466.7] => -0.07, 16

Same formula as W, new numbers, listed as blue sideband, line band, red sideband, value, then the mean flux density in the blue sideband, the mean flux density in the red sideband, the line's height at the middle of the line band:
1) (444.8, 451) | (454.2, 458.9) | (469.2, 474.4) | -0.34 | 15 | 15.6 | 15.2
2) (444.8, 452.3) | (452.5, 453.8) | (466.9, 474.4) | 0.05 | 15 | 15.6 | 15.2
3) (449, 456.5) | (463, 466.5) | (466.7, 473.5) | -0.12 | 15.9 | 15.6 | 15.7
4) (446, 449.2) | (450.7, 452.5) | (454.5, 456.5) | 0.02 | 14.6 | 16.8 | 15.7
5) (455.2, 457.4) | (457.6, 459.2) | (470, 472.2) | -0.06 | 16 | 15.5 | 16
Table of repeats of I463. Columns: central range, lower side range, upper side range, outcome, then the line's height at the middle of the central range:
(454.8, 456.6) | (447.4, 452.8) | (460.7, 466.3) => -0.06 mag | 15.7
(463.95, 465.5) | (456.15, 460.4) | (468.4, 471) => -0.07 mag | 15.5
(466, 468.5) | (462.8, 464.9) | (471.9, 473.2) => 0.02 mag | 16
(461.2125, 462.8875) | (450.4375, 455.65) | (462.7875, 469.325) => -0.01 mag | 15.9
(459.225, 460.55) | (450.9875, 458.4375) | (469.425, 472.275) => 0.03 mag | 15.6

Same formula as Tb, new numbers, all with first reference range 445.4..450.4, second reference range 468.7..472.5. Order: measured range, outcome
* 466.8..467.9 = -0.062 nm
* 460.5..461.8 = -0.090 nm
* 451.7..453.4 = -0.019 nm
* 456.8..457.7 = -0.009 nm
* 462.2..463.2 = -0.102 nm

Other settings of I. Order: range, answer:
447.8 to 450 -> 14.9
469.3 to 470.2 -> 15.7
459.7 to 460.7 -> 15.4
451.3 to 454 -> 15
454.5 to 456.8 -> 16.5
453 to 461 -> 16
